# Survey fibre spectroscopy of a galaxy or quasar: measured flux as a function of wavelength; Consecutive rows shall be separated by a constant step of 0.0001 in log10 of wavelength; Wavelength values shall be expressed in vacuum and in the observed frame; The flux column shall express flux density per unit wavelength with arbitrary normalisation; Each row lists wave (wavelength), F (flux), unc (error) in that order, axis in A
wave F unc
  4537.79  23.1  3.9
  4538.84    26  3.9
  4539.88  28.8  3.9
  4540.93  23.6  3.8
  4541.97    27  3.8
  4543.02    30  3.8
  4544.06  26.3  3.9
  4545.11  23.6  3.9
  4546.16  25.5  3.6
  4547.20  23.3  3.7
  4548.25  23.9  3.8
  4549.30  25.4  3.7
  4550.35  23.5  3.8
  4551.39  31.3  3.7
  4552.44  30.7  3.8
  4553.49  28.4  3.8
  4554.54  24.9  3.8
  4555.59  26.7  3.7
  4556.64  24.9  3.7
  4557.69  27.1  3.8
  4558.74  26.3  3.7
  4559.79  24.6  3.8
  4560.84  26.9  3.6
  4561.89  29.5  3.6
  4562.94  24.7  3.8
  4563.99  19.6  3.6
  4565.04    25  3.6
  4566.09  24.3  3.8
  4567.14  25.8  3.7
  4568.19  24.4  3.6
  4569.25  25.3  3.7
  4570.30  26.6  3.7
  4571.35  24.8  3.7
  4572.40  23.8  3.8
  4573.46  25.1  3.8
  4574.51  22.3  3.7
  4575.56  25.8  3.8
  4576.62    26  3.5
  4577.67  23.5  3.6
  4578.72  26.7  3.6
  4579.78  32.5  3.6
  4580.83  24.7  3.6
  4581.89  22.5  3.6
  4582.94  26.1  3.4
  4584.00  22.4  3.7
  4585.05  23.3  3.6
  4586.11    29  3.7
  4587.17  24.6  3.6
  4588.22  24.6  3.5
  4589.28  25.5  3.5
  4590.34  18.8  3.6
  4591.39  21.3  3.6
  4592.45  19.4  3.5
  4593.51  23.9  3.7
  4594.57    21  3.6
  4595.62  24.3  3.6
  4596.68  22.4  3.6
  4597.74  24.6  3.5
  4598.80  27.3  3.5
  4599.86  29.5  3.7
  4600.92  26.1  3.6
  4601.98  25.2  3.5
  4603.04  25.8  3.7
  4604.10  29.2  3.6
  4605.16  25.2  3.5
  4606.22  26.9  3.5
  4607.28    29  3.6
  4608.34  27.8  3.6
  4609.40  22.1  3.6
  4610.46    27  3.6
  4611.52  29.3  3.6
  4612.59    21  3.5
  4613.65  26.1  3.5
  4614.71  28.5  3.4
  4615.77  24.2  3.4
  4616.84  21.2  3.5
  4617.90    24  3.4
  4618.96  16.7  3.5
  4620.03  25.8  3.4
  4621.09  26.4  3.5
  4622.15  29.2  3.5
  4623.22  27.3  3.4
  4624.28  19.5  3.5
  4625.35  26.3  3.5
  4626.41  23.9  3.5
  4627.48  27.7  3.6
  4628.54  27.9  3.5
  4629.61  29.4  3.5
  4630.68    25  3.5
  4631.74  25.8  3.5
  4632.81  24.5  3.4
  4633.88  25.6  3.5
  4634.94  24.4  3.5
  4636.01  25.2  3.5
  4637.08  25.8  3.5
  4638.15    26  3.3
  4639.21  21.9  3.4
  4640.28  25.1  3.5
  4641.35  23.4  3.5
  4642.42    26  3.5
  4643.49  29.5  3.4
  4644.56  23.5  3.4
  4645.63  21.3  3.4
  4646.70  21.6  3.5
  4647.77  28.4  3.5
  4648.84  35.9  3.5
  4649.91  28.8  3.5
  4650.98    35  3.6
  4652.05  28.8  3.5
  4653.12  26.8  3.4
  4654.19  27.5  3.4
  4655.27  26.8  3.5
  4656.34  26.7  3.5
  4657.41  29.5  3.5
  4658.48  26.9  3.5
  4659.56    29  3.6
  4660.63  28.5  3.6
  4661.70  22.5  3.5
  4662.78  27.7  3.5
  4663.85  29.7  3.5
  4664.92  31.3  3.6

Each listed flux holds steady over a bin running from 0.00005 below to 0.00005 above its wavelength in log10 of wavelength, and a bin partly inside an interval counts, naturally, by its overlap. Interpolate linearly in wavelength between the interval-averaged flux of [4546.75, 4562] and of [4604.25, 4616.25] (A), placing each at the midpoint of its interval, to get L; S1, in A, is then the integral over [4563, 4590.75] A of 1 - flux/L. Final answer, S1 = 1.7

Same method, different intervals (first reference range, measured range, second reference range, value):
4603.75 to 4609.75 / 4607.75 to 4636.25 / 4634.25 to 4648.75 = 0.86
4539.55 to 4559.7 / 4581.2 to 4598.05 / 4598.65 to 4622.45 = 1.68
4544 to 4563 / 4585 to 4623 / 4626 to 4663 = 2.17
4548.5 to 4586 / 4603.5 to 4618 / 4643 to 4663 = 0.40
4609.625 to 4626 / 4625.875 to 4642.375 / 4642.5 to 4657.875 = 0.52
